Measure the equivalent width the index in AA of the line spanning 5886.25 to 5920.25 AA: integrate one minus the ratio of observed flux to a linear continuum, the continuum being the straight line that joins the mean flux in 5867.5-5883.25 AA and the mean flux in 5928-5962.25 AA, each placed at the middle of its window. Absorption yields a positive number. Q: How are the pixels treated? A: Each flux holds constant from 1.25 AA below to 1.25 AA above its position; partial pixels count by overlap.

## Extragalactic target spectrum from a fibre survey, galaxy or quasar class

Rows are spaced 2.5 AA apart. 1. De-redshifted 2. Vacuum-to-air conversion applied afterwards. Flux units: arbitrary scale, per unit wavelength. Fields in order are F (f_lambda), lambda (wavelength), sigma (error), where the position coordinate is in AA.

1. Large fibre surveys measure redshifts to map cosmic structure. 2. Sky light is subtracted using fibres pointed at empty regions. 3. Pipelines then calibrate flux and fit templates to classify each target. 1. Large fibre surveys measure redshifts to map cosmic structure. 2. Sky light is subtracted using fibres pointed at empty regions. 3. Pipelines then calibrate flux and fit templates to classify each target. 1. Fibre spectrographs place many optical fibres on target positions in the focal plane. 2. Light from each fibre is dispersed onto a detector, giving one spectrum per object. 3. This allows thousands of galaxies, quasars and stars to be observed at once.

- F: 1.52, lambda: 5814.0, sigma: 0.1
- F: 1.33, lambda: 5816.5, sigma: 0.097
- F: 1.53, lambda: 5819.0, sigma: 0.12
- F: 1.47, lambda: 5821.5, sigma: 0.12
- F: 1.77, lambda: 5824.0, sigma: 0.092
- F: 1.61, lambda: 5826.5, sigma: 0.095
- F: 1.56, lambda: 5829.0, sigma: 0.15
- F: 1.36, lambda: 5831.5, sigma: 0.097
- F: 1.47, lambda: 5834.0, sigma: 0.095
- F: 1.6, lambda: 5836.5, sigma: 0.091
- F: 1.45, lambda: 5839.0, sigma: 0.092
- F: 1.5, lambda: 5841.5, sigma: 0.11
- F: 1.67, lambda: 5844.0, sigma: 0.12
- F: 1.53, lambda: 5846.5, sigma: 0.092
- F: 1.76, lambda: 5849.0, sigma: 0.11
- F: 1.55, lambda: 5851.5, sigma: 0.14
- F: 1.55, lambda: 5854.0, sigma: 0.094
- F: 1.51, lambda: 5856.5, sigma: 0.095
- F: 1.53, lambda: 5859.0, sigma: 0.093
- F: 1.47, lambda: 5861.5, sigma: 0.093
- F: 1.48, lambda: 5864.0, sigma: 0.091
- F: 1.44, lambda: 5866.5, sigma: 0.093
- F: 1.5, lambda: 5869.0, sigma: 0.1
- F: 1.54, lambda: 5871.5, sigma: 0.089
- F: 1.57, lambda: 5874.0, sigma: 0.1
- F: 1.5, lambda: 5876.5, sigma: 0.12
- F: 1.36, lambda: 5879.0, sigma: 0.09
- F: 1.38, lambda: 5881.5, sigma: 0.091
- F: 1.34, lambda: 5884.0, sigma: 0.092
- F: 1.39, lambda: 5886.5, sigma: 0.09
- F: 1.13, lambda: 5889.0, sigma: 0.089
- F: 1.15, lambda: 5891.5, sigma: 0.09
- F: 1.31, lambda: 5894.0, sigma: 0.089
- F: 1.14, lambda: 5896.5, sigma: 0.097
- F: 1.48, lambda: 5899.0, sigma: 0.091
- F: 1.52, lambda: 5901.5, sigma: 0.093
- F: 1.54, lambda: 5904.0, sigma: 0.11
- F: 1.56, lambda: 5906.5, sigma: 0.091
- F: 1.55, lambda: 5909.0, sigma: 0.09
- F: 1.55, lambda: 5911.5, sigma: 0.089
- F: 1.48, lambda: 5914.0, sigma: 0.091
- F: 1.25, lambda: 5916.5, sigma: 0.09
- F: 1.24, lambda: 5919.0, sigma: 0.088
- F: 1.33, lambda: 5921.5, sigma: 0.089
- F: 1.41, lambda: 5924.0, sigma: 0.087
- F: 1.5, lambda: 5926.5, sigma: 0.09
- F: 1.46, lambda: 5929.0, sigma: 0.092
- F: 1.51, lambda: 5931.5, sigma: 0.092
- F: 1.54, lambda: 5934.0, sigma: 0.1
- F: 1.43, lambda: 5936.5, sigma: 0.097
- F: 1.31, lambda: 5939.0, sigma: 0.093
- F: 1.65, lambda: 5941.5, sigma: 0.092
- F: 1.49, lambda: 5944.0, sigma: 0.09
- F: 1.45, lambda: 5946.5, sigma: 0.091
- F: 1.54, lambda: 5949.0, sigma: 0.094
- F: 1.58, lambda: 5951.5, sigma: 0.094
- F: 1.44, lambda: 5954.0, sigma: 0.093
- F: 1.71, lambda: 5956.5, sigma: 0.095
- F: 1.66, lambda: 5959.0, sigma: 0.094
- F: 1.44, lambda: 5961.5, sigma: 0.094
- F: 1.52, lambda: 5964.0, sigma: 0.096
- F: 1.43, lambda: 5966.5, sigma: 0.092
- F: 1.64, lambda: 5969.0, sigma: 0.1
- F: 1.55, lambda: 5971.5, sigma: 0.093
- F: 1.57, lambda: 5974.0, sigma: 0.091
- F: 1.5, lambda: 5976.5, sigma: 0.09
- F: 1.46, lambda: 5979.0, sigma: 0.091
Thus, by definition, 2.5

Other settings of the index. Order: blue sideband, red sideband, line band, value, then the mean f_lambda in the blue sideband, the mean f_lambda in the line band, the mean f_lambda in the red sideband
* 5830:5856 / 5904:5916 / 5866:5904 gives 3.5 AA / 1.54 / 1.39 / 1.52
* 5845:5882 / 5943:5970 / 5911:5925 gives 1.5 AA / 1.52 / 1.37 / 1.54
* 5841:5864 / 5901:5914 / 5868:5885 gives 1.0 AA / 1.56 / 1.46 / 1.54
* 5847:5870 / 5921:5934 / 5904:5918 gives 0.0 AA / 1.53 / 1.48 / 1.46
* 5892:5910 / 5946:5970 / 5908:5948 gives 1.0 AA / 1.43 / 1.45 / 1.54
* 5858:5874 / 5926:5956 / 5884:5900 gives 2.4 AA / 1.5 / 1.27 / 1.5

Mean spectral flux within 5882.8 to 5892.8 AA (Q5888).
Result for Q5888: 1.25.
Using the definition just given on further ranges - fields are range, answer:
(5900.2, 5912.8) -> 1.54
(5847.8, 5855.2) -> 1.62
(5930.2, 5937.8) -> 1.49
